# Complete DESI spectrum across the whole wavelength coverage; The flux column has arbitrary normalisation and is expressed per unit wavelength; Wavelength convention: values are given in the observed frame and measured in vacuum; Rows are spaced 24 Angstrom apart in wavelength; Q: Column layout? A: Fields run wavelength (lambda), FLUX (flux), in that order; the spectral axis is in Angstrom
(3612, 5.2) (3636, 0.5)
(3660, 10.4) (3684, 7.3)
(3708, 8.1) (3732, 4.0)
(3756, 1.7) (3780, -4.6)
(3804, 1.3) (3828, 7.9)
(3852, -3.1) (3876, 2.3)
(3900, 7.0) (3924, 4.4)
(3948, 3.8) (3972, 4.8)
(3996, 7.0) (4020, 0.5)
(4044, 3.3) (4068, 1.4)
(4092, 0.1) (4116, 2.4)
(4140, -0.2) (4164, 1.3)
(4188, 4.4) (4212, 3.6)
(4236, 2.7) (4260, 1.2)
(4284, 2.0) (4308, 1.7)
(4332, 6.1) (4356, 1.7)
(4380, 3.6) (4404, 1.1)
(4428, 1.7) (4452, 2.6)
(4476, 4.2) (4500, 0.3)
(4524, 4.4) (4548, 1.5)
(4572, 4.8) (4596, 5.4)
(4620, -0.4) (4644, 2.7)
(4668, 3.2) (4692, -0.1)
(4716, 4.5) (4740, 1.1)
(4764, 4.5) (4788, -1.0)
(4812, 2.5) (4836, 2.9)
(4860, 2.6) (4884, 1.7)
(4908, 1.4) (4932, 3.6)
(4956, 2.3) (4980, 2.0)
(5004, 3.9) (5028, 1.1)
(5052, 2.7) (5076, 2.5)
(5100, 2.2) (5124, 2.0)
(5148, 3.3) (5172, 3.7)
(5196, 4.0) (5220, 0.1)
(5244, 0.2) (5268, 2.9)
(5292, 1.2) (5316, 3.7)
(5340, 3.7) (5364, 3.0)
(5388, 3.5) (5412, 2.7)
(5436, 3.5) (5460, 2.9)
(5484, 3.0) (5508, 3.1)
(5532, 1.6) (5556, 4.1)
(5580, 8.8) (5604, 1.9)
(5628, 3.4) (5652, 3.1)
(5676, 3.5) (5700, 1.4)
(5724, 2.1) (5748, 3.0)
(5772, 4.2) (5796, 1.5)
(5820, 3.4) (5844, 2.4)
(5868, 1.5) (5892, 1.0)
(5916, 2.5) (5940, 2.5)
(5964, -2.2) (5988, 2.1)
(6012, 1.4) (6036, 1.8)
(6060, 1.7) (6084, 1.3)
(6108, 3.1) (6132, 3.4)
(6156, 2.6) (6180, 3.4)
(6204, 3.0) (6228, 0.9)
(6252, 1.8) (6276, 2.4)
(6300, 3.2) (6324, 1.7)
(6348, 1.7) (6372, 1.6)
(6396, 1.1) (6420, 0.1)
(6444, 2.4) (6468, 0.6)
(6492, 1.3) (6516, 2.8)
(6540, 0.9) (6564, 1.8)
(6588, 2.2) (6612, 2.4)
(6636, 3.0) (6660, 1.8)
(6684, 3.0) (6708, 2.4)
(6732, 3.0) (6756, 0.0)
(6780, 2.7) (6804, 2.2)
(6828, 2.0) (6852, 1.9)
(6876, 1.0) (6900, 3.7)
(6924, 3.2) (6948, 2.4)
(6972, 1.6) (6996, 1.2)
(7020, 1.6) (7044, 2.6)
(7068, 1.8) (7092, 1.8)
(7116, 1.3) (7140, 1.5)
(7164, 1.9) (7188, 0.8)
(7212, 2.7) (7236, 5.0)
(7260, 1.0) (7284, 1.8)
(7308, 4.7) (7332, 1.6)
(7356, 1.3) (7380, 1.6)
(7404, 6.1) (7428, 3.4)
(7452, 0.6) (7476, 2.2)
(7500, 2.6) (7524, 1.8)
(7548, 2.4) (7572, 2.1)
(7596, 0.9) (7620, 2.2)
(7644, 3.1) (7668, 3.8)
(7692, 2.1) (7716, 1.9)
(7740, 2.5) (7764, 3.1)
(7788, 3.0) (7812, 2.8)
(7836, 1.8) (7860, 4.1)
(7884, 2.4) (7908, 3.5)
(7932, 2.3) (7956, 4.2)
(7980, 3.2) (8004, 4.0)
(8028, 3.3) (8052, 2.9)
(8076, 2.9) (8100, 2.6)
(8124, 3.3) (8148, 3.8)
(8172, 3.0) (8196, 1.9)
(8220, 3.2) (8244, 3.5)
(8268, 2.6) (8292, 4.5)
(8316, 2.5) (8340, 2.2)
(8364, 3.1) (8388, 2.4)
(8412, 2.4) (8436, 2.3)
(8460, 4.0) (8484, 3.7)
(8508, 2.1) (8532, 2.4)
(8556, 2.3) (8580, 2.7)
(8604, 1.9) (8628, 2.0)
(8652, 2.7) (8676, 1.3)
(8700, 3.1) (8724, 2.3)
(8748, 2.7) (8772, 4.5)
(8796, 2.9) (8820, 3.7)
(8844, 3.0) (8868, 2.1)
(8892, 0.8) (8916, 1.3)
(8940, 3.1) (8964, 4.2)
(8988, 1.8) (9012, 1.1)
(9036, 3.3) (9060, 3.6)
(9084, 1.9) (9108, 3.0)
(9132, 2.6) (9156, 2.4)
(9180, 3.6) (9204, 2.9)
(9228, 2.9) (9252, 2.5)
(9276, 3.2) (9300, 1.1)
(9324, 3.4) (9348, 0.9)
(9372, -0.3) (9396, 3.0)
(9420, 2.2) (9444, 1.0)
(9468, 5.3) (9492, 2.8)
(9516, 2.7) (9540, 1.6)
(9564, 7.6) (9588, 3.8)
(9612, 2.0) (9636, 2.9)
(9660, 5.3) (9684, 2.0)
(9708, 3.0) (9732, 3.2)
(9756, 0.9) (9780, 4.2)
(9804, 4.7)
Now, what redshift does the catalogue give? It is 0.98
